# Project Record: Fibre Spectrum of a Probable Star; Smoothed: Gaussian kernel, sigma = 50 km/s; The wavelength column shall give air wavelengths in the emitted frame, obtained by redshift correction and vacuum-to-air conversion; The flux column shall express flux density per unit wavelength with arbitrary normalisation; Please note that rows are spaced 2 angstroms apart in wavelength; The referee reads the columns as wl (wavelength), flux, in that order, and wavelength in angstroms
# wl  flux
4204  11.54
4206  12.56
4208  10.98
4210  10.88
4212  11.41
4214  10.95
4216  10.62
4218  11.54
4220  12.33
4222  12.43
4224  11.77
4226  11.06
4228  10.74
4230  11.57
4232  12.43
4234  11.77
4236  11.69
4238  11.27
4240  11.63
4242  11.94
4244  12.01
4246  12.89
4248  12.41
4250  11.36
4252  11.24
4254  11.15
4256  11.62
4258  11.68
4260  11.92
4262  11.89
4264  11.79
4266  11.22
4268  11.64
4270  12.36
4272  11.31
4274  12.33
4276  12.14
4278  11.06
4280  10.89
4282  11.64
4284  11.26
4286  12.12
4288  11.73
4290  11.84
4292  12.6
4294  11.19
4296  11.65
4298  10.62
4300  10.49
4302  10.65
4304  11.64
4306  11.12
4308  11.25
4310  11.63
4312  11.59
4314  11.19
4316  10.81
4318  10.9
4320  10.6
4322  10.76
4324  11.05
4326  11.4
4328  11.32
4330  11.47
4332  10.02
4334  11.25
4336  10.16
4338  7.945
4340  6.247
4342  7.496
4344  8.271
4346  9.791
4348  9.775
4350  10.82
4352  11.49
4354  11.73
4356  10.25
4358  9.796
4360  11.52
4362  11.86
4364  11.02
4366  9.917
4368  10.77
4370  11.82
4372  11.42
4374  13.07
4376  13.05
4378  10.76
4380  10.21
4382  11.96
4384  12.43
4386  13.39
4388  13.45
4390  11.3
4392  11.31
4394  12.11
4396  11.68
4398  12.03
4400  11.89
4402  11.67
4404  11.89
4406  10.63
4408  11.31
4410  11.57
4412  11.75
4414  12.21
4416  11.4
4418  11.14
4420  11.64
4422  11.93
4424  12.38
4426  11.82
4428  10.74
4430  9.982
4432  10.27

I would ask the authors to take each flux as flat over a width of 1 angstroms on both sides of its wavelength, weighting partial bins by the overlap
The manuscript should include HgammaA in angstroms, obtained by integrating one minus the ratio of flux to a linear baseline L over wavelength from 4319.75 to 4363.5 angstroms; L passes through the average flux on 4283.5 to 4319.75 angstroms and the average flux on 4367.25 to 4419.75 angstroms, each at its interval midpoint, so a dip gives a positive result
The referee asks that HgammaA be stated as 4.9 angstroms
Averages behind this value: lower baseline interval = 11.3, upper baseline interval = 11.8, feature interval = 10.2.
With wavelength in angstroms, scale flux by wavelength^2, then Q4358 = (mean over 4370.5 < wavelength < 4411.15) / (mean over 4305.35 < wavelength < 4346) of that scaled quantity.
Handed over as 1.19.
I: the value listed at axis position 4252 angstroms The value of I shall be 11.24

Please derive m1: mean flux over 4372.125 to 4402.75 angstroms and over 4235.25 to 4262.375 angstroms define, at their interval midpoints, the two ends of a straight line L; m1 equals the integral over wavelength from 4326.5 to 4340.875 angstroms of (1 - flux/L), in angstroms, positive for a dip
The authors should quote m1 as 2.5 angstroms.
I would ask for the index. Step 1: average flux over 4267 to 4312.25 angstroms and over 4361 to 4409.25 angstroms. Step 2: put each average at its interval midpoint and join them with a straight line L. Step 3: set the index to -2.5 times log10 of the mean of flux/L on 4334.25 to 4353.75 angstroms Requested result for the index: 0.24 mag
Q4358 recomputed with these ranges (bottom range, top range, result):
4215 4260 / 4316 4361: 0.91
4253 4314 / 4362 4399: 1.07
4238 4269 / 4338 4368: 0.89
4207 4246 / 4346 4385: 1.03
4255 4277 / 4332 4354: 0.83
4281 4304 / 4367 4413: 1.08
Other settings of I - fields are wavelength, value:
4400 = 11.89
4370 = 11.82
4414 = 12.21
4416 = 11.4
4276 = 12.14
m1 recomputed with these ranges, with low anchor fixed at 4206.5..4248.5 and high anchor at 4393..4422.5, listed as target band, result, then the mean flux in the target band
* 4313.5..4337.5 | 1.7 angstroms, 10.8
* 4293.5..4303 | 0.6 angstroms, 10.9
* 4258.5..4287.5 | -0.1 angstroms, 11.7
